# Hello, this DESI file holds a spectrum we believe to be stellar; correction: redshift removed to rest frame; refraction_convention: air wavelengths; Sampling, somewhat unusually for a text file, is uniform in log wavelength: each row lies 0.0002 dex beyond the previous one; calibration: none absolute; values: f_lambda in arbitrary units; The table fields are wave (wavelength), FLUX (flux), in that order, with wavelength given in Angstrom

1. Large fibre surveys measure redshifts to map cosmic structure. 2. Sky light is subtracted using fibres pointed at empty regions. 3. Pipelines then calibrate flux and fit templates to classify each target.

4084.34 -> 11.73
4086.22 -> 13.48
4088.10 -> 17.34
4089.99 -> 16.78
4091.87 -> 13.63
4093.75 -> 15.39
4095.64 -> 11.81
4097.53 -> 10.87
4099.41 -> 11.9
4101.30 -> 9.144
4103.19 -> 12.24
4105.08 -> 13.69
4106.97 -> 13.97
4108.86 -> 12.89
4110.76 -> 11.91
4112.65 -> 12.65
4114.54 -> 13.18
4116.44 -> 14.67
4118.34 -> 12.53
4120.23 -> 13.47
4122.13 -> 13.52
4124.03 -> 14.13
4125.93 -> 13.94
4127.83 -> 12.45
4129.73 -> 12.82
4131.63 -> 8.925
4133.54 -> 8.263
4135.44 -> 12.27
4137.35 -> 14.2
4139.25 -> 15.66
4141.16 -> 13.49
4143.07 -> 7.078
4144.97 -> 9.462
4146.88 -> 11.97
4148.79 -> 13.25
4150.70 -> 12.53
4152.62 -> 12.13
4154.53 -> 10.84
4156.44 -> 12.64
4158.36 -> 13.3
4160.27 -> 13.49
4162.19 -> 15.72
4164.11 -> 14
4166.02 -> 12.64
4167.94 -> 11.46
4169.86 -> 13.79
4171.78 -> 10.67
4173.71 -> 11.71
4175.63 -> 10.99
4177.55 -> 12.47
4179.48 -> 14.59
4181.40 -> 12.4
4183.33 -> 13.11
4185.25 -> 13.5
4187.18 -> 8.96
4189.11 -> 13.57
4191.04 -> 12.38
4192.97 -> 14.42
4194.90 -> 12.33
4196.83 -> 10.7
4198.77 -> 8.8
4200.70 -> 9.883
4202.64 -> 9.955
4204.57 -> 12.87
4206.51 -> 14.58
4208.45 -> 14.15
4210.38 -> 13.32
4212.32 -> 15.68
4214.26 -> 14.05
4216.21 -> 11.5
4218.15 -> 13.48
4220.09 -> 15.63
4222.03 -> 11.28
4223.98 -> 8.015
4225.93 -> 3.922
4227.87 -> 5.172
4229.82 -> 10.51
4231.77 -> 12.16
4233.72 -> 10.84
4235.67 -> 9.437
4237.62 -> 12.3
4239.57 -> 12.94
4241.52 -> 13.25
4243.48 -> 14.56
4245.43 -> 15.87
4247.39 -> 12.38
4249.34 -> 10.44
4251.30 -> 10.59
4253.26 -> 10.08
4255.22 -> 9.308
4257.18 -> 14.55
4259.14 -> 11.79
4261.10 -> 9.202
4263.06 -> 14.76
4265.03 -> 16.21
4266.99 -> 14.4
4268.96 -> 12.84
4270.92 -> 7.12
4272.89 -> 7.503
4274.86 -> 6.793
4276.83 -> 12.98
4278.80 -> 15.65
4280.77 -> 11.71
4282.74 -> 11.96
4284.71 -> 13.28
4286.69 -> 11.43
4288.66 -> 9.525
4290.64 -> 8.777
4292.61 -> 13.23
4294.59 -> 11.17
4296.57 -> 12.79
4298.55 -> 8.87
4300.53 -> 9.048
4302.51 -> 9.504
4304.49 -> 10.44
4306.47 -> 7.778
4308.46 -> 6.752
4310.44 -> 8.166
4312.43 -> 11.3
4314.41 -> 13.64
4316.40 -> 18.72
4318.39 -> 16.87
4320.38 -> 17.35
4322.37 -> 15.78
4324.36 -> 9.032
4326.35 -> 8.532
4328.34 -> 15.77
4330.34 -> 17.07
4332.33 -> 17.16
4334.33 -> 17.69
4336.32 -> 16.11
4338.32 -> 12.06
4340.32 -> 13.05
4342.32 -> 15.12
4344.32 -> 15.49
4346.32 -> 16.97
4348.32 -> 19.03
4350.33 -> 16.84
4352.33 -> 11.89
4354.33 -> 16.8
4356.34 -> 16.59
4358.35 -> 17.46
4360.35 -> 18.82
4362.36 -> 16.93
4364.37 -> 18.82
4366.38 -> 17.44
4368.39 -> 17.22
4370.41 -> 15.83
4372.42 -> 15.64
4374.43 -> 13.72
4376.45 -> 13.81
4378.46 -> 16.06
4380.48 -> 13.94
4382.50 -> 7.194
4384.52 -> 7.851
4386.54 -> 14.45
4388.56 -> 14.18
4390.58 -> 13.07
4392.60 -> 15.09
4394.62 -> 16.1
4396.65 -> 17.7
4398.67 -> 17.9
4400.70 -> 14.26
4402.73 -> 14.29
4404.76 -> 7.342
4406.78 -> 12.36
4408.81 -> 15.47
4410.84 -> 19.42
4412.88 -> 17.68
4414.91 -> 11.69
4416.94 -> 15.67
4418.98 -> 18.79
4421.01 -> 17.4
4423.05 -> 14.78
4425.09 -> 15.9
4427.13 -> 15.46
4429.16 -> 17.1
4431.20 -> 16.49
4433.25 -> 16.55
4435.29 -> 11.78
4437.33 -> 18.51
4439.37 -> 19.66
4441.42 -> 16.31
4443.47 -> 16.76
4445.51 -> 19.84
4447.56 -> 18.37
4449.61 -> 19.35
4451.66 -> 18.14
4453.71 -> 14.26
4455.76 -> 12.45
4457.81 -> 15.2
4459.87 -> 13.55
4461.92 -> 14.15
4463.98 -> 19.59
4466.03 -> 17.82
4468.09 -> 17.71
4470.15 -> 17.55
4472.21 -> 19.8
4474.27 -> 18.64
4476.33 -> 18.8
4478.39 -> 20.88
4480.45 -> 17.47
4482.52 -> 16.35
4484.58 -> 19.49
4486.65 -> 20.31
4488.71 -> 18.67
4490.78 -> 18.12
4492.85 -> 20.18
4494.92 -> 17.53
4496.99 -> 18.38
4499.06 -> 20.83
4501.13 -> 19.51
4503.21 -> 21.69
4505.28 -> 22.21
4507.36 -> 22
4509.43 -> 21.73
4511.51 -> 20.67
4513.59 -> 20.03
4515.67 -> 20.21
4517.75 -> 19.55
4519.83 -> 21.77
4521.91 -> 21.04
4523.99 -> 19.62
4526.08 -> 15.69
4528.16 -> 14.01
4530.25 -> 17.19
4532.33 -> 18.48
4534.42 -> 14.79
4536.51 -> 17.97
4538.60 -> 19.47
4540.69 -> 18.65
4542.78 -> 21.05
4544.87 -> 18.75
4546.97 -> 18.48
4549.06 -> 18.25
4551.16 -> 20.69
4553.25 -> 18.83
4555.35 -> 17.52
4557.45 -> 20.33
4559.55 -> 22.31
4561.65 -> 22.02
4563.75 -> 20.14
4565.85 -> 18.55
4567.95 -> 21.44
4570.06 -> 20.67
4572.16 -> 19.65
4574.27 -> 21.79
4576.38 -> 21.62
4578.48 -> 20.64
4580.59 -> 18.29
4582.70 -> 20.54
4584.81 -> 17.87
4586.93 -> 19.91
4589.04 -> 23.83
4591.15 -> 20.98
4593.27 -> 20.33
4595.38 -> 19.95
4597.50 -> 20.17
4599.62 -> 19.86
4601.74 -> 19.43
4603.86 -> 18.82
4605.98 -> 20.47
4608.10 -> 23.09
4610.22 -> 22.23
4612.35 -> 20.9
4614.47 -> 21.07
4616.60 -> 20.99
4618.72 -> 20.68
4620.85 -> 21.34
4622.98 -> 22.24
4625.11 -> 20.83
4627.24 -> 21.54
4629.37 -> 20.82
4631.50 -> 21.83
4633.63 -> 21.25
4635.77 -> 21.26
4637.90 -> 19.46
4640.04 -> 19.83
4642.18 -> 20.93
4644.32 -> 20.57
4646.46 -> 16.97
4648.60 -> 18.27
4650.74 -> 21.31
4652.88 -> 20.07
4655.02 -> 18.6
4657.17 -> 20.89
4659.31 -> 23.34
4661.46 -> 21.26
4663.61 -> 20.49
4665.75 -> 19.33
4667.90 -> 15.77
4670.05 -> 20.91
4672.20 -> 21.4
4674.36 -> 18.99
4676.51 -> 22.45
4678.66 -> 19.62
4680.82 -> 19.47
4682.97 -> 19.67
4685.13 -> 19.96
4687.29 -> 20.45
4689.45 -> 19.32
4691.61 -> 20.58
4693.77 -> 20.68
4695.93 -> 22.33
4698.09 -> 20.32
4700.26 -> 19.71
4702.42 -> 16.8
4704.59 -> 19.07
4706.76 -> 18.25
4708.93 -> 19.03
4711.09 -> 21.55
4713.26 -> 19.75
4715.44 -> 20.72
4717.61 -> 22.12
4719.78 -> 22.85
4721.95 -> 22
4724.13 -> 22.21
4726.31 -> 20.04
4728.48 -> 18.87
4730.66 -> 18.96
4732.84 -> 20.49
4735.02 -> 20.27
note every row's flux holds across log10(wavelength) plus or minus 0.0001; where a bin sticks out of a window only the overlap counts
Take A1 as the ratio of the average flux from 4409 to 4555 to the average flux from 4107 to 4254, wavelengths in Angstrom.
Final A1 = 1.48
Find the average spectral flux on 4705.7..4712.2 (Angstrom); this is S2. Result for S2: 19.6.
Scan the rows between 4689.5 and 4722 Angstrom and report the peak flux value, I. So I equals 22.85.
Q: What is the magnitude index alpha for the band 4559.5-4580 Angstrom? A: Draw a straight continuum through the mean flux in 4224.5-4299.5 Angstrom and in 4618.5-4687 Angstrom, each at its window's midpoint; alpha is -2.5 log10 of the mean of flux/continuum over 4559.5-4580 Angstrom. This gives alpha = -0.13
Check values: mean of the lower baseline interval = 11.3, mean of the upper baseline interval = 20.3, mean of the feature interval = 20.8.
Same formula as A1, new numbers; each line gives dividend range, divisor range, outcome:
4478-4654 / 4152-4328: 1.68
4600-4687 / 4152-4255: 1.70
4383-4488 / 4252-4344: 1.32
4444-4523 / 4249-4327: 1.63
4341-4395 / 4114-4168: 1.21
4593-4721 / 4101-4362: 1.62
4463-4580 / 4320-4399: 1.28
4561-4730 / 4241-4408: 1.53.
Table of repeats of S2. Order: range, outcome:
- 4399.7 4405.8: 12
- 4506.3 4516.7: 20.9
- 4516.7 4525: 20.5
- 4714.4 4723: 22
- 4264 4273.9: 11.6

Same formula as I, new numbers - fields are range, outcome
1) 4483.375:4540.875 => 22.21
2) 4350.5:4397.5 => 18.82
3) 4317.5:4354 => 19.03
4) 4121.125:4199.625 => 15.72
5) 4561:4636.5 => 23.83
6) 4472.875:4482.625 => 20.88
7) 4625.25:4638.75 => 21.83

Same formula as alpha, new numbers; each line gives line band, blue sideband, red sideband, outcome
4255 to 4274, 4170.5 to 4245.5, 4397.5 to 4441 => 0.09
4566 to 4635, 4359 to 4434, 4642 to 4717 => -0.12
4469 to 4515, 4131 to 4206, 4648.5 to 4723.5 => -0.14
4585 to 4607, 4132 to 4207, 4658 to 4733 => -0.09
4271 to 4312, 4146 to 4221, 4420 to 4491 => 0.37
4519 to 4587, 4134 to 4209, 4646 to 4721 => -0.07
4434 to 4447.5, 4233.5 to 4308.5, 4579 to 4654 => -0.09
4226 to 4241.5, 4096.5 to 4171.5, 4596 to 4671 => 0.34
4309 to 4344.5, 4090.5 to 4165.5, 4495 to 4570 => 0.13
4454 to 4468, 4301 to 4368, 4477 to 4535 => 0.16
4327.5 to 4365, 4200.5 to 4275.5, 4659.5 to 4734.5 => -0.19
